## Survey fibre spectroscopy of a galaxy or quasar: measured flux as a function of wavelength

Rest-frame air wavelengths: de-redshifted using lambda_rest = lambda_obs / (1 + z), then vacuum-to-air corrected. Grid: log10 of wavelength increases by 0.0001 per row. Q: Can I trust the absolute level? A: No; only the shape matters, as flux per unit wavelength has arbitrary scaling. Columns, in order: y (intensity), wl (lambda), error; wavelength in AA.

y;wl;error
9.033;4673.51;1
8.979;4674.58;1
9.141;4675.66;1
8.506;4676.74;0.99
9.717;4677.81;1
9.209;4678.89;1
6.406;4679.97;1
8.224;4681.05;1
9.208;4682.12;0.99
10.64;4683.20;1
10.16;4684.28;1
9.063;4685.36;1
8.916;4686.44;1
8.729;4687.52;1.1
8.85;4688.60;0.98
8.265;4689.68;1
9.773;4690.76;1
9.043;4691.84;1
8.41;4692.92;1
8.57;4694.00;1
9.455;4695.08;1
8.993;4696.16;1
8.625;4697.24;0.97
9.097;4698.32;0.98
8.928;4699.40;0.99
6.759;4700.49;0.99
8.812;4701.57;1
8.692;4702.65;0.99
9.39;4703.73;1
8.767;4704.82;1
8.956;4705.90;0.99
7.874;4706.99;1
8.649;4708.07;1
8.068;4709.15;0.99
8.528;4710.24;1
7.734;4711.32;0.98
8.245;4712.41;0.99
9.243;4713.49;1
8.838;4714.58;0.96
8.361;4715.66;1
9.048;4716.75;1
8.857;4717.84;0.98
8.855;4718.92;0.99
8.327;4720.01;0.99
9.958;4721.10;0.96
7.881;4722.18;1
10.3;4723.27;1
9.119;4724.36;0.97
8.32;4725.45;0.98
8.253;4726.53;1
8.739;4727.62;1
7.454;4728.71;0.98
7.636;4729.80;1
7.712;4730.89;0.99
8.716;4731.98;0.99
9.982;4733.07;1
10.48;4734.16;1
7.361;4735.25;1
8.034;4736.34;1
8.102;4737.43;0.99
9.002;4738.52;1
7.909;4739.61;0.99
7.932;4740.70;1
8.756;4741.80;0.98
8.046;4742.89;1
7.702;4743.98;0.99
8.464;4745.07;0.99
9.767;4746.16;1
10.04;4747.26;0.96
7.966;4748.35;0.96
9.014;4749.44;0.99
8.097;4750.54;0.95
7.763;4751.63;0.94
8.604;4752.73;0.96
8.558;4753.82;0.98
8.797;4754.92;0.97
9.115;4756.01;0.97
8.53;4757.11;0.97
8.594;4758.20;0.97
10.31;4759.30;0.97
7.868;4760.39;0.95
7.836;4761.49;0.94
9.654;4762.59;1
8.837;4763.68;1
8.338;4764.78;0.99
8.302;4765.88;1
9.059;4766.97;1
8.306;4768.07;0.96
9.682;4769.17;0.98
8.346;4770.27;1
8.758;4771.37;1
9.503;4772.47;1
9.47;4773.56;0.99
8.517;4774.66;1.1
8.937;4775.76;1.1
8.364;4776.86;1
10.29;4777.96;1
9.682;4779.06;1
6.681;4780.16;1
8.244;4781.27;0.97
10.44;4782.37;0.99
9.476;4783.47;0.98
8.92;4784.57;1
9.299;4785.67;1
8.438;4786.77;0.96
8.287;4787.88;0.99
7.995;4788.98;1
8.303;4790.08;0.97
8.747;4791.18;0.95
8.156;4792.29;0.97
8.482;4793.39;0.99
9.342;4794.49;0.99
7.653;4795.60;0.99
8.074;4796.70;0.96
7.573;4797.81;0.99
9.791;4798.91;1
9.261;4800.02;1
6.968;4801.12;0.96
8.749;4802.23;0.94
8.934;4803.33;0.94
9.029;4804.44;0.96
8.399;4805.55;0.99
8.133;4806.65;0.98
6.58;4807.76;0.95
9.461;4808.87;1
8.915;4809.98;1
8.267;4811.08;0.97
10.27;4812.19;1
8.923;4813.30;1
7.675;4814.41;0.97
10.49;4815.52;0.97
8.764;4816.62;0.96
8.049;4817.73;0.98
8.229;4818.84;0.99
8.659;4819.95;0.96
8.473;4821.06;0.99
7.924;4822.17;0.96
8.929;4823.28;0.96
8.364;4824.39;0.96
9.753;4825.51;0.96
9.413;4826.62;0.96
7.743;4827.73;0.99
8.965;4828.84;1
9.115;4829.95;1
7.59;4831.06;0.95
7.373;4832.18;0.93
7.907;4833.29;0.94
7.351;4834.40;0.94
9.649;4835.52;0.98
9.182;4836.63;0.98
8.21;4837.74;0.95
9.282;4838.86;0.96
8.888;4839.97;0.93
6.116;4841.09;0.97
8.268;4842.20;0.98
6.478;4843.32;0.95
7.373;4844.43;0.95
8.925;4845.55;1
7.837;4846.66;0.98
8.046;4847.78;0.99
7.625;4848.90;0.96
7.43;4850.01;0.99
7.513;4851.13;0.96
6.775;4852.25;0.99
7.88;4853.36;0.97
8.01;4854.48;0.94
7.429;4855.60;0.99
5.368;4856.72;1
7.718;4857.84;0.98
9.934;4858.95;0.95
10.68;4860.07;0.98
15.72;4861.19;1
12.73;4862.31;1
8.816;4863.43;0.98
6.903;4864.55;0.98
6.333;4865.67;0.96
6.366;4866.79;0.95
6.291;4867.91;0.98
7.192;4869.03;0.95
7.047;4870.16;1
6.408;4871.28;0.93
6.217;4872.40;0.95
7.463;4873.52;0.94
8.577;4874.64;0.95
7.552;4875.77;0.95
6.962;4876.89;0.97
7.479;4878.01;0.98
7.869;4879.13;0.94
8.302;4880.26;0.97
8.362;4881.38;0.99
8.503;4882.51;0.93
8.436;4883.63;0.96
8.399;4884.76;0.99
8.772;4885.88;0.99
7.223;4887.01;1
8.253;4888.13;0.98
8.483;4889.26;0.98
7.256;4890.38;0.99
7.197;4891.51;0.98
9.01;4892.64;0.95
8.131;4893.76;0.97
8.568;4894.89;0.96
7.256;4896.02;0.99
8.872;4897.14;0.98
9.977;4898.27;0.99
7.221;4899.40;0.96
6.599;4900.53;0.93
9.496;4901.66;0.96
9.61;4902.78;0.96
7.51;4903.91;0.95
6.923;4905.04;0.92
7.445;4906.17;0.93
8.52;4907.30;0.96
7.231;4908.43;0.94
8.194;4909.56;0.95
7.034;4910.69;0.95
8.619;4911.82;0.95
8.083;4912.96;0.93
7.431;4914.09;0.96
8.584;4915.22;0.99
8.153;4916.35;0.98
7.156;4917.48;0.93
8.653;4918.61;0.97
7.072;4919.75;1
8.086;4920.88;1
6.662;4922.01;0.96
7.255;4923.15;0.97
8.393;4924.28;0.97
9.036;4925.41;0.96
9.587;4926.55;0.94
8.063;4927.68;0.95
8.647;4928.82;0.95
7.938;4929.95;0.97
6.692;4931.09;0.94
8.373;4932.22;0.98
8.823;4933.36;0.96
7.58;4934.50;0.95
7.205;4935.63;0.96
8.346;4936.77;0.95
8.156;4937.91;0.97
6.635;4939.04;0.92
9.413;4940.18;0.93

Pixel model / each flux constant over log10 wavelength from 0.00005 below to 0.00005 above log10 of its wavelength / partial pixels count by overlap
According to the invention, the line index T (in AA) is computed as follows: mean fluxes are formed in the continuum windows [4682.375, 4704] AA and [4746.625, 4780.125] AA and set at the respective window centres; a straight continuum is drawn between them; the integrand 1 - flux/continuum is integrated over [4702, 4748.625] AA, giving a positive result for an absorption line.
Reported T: 1.46 AA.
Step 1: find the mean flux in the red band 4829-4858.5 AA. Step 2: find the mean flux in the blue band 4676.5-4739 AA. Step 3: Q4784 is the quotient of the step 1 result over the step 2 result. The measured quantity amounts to 0.90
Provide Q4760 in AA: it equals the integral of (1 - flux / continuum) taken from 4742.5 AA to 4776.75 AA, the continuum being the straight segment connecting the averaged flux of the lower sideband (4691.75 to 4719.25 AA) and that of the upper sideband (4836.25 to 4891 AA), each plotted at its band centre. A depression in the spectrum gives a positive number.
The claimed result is -1.3 AA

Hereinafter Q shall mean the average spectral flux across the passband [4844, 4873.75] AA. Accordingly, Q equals 8.01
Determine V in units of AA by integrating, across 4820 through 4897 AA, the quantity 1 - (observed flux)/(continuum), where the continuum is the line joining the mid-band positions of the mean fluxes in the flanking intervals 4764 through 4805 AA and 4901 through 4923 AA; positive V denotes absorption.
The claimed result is 1.1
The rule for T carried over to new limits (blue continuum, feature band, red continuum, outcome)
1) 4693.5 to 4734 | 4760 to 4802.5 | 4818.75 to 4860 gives -1.57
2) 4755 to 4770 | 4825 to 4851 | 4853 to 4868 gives 1.54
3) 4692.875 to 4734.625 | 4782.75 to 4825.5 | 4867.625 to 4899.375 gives -1.84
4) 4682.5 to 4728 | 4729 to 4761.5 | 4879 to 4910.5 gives 0.40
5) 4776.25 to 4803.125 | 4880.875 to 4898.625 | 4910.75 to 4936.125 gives -0.27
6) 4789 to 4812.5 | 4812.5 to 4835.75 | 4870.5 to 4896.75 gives -0.62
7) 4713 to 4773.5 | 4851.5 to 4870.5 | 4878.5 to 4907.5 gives -0.10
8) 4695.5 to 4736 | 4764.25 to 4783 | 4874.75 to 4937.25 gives -0.96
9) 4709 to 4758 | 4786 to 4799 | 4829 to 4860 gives -0.19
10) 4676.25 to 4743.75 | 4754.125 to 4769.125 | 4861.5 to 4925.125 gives -0.53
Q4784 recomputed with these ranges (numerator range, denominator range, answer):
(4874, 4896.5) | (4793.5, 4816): 0.93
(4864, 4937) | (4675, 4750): 0.90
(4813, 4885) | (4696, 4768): 0.95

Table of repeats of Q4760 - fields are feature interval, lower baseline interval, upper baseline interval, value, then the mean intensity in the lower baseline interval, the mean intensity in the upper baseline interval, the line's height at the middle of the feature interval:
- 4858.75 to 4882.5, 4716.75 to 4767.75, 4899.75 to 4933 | -0.2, 8.63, 7.97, 8.14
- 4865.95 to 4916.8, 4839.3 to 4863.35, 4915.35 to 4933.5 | 2.3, 8.43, 8.03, 8.21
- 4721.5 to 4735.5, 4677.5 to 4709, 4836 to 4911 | 0.0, 8.82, 8.03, 8.66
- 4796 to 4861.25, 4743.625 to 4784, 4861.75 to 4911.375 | -0.5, 8.81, 7.89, 8.32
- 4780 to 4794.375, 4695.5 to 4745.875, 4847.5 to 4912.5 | -0.5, 8.56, 8.03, 8.34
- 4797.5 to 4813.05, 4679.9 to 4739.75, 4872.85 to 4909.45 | -0.5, 8.71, 8.04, 8.36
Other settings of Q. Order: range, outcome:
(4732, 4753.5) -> 8.58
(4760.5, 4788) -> 8.86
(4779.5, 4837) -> 8.56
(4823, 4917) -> 8.1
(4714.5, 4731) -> 8.62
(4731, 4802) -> 8.67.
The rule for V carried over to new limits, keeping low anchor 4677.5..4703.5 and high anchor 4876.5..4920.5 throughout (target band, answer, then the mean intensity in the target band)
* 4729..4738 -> 0.22 AA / 8.47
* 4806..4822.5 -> -0.46 AA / 8.6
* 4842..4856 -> 0.98 AA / 7.65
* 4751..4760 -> -0.17 AA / 8.77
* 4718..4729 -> -0.04 AA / 8.76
